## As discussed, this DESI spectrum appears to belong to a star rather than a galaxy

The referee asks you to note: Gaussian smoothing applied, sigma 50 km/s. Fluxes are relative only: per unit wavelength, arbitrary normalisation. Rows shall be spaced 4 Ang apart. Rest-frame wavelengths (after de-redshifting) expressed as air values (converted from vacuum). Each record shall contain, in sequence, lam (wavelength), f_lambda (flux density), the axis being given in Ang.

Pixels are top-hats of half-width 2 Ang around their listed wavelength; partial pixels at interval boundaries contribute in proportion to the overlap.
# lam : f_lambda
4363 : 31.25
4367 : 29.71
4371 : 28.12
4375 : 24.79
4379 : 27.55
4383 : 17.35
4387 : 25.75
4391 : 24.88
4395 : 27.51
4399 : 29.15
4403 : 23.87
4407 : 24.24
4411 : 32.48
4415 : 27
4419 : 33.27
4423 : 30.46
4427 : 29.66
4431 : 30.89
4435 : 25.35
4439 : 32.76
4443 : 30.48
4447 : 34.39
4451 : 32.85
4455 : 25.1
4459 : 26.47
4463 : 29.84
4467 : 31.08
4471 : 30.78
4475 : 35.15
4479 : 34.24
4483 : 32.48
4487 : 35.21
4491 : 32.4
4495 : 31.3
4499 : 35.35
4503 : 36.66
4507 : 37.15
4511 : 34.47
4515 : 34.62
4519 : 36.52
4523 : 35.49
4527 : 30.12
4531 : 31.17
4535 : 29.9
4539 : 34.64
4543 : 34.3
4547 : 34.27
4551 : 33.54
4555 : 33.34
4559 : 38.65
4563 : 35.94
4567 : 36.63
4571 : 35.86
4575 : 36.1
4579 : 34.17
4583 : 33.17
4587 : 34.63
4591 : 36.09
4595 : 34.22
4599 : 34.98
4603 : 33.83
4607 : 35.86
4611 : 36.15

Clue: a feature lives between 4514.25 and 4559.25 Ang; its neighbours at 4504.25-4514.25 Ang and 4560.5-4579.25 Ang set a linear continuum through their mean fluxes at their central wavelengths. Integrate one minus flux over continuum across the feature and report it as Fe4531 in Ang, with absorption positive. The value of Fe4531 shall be 2.7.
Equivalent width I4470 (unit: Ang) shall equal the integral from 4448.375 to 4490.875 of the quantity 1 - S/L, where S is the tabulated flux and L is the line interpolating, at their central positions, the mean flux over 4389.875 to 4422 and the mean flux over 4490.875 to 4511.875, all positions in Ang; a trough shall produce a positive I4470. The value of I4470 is 1.45 Ang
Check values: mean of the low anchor 28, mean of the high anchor 34.8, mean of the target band 31.4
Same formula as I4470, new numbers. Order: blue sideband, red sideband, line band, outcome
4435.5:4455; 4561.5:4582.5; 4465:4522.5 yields -2.10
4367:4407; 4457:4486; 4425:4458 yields -0.72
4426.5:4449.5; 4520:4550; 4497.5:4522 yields -2.57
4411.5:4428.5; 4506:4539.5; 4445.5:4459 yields 0.58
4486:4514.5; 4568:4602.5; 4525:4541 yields 1.51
